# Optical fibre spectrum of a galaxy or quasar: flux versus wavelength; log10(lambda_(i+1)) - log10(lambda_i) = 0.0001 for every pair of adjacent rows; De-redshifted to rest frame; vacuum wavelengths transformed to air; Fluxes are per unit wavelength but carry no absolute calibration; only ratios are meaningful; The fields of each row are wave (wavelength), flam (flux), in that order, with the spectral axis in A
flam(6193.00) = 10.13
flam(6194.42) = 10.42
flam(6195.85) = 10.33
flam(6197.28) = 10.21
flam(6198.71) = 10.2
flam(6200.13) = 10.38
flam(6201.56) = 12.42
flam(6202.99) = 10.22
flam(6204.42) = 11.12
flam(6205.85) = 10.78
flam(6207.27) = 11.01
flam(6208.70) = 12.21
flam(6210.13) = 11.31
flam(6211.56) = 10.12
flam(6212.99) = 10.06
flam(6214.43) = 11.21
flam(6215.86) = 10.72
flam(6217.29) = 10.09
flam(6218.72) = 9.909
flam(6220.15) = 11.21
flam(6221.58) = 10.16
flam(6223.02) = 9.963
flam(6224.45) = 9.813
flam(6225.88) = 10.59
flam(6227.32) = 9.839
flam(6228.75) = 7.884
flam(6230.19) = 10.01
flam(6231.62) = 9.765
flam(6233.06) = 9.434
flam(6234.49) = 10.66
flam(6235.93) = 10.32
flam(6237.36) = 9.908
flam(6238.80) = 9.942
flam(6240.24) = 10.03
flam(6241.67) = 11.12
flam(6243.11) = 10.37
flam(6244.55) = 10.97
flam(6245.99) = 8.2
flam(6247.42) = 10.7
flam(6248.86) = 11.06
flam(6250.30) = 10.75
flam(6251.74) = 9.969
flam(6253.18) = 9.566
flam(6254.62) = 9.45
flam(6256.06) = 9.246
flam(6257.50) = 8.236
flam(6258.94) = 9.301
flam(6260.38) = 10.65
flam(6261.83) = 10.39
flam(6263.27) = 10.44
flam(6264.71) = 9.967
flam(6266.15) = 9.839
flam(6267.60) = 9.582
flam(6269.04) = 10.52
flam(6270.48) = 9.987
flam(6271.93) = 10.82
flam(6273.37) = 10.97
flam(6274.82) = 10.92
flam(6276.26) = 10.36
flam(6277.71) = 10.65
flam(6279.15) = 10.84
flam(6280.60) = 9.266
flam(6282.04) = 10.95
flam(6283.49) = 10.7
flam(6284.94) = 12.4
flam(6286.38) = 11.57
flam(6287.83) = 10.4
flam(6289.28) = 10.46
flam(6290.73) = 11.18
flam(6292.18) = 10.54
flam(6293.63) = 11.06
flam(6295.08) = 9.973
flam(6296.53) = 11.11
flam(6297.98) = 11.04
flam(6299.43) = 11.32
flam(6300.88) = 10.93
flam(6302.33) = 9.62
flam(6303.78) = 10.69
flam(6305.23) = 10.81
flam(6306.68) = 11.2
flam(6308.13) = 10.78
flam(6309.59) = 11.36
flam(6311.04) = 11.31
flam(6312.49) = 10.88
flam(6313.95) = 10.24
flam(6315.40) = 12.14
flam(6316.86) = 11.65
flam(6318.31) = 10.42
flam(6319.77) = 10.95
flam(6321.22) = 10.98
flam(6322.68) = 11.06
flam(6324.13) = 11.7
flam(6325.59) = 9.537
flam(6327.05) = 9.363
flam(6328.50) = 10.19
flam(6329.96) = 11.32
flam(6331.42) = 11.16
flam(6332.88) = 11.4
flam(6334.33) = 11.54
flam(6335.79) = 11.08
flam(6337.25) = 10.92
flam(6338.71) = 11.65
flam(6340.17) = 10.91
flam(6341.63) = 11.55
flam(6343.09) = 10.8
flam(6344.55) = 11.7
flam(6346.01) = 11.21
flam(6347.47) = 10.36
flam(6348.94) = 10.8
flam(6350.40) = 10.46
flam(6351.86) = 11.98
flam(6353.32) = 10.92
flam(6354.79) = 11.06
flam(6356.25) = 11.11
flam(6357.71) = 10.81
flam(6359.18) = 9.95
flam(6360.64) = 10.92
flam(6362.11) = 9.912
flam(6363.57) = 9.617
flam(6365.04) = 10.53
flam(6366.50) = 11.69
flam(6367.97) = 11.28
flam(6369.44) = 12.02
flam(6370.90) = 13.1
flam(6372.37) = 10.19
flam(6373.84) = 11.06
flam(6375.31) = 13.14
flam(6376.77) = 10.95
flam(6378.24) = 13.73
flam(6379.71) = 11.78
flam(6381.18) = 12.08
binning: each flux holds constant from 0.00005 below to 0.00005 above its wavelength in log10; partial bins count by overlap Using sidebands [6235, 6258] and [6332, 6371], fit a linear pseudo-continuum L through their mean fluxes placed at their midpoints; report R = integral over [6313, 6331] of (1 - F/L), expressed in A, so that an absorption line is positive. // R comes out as -0.1 A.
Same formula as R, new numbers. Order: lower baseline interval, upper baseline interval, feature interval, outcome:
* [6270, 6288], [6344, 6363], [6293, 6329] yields 0.0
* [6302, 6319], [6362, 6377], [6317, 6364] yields 1.1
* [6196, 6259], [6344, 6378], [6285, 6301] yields -0.4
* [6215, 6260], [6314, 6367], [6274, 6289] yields -0.6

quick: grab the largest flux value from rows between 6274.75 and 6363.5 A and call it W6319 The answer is 12.4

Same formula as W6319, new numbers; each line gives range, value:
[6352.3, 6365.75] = 11.11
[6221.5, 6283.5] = 11.12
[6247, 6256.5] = 11.06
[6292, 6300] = 11.32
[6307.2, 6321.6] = 12.14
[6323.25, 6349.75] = 11.7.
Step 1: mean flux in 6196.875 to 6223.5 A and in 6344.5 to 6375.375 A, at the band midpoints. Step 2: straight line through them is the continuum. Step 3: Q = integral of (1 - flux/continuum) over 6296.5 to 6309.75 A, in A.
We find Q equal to 0.06 A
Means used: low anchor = 10.7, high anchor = 11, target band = 10.9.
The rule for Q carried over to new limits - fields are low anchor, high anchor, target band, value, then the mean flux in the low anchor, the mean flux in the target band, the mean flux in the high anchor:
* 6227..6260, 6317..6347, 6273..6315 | -1.3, 9.87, 10.8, 11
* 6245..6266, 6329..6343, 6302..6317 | -0.3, 9.87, 11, 11.2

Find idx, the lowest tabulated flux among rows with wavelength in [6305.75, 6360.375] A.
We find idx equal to 9.363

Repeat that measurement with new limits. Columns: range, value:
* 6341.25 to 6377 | 9.617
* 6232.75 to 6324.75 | 8.2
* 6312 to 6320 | 10.24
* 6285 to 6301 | 9.973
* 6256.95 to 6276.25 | 8.236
